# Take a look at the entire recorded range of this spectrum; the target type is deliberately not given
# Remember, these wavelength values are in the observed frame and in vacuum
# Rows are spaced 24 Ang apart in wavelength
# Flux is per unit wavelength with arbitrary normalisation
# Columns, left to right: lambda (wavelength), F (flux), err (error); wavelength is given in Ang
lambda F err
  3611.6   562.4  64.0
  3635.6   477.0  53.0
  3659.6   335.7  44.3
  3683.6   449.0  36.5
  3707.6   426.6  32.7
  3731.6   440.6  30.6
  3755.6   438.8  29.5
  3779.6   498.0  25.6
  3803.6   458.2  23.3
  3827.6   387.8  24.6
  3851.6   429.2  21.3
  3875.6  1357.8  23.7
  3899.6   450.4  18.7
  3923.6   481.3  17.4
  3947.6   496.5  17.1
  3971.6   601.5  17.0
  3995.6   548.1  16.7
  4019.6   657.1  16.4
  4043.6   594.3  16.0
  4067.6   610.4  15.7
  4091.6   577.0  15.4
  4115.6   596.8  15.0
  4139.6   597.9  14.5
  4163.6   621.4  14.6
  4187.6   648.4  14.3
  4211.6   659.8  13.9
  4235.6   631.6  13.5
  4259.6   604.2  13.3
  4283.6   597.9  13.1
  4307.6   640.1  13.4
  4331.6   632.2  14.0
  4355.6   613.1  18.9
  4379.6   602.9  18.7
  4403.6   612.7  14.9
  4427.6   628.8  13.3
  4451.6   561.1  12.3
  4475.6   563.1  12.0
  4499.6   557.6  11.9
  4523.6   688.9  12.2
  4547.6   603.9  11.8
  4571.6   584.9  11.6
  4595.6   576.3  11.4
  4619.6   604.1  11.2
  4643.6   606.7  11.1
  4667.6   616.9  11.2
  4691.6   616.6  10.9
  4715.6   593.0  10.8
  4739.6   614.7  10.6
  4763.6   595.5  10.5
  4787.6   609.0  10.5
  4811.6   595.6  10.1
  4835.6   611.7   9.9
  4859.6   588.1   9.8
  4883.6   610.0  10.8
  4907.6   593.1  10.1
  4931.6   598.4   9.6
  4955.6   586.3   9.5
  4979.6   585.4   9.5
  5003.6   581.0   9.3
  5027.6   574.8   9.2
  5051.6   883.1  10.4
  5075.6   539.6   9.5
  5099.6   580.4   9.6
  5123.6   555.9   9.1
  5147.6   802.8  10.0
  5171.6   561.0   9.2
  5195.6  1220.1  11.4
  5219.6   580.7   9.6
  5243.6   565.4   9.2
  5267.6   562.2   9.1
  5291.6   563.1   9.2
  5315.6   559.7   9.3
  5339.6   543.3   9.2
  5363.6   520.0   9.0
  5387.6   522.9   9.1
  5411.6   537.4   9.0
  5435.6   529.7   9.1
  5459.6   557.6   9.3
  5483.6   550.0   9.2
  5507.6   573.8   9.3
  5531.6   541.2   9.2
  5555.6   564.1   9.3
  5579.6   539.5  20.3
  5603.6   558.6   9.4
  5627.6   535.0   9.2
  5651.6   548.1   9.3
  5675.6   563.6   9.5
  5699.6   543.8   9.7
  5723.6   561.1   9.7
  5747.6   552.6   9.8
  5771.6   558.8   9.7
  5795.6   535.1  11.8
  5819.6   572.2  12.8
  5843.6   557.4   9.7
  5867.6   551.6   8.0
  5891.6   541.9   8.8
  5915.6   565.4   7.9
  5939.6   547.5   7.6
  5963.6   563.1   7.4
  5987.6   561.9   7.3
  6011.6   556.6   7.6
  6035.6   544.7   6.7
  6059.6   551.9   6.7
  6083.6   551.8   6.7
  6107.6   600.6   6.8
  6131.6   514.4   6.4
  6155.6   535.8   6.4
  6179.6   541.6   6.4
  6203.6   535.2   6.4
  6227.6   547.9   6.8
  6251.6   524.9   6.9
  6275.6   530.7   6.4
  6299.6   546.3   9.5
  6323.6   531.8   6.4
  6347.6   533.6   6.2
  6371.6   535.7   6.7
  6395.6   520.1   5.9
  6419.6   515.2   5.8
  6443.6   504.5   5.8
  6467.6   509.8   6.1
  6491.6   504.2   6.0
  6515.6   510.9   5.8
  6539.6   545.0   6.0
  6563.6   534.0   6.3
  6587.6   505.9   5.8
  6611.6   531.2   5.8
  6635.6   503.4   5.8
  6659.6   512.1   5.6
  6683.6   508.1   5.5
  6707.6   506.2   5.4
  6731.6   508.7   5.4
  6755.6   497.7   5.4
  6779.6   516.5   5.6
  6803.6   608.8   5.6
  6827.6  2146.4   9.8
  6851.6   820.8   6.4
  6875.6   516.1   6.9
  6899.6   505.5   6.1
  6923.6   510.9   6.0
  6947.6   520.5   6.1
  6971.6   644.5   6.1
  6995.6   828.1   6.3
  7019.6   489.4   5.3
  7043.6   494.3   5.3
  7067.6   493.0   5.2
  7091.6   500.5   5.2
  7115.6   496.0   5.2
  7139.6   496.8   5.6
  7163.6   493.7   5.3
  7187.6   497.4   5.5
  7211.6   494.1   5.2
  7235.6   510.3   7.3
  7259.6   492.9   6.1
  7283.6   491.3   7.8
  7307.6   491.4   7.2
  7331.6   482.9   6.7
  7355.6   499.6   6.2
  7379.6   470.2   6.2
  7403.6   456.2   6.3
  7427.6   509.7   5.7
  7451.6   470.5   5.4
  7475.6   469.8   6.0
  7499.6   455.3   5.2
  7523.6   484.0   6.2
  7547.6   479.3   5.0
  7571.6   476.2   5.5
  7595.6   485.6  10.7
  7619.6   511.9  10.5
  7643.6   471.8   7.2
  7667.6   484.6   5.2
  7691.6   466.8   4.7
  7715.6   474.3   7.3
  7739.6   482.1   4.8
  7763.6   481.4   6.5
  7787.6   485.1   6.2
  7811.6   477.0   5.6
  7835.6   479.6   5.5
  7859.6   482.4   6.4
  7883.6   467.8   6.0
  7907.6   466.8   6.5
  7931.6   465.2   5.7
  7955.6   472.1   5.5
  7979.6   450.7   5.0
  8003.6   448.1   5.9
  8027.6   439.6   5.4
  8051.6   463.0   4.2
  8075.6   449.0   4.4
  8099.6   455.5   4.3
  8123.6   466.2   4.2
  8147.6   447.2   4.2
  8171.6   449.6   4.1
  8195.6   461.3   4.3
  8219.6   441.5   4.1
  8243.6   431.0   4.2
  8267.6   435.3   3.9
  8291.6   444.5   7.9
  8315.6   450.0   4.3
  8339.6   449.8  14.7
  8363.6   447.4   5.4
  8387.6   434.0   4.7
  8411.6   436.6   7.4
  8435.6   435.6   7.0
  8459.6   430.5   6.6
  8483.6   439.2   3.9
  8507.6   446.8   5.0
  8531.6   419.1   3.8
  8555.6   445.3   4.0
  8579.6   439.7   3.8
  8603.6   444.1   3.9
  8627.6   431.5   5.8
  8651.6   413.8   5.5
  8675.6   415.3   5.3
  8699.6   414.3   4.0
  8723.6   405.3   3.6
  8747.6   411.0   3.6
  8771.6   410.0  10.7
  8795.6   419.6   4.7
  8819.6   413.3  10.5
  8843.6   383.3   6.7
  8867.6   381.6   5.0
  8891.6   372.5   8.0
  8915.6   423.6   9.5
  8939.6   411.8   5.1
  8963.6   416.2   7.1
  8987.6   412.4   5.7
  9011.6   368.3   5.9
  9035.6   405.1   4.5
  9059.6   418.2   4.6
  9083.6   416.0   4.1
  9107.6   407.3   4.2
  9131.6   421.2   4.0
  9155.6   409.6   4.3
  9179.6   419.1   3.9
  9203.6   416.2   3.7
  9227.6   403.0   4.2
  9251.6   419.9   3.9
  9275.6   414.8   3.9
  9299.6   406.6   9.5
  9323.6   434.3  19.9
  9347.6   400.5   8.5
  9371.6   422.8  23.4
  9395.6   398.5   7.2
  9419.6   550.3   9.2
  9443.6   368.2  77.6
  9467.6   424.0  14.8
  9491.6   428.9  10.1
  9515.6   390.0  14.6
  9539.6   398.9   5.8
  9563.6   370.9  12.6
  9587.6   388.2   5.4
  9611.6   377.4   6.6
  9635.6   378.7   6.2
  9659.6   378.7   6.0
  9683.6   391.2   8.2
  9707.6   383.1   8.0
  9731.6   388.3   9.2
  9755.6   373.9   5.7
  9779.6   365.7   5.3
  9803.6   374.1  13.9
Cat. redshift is 0.039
